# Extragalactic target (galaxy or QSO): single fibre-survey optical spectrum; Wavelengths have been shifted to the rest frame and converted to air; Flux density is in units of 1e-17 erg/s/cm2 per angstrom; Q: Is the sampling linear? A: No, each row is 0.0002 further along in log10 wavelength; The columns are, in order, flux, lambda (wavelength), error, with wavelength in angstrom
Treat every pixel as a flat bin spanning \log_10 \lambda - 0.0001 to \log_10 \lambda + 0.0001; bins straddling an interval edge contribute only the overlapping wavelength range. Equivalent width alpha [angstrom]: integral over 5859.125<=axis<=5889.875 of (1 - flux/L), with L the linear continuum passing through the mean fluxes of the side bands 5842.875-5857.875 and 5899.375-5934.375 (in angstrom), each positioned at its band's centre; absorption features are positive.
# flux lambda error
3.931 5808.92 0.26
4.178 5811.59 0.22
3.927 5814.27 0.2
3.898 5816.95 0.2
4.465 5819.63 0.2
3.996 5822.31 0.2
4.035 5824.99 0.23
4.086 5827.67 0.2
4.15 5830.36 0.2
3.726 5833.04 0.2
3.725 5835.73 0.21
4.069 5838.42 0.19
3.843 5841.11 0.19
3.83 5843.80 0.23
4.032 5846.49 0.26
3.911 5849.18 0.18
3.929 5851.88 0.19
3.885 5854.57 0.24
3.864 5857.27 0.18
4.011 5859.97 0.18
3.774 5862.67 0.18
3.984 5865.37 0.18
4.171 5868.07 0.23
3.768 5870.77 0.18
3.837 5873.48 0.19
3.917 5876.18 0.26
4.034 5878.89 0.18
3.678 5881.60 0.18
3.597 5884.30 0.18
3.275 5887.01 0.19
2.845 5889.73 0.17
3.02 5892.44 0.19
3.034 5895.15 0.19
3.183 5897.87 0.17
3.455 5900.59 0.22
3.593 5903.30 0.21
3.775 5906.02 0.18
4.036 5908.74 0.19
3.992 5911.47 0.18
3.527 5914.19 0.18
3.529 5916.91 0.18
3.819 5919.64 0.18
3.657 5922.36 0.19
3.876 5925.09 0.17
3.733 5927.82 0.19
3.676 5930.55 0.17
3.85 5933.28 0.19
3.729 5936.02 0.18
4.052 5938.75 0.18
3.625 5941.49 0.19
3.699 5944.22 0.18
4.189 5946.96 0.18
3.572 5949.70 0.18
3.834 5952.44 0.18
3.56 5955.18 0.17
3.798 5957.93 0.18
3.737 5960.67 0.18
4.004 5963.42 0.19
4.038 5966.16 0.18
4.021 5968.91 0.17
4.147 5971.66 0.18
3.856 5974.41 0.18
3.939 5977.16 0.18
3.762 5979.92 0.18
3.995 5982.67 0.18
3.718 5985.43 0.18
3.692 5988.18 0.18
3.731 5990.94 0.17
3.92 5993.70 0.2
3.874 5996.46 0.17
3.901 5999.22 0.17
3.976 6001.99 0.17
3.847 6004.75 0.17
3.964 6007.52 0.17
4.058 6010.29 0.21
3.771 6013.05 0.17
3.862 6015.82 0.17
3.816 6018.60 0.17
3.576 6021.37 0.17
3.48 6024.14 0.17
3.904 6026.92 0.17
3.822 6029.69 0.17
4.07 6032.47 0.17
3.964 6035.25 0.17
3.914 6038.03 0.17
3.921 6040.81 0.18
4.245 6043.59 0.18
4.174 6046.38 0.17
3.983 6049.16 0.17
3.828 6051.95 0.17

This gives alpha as 0.6 angstrom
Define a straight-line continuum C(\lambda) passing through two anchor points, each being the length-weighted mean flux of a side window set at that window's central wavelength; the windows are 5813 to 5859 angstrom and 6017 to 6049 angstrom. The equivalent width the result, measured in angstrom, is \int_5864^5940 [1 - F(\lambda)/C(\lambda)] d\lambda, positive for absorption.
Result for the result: 5.3 angstrom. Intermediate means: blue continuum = 3.96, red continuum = 3.9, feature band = 3.67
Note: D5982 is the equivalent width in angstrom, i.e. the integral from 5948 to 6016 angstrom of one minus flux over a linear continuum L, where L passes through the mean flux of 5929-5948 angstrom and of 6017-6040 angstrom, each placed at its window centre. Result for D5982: -0.75 angstrom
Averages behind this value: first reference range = 3.82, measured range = 3.86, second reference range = 3.82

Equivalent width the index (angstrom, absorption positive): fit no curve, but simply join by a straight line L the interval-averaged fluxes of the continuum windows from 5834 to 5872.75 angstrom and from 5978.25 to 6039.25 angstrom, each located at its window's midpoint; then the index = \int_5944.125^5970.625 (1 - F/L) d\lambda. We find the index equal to 0.1 angstrom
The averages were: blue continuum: 3.91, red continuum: 3.85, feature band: 3.86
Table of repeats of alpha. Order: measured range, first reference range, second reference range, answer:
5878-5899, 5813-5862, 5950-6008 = 3.3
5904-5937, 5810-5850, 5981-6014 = 1.4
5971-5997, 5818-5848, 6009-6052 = 0.5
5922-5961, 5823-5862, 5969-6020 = 1.2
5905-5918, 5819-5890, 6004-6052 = 0.4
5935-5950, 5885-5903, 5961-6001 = -1.1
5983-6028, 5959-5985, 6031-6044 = 1.7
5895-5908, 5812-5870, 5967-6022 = 1.5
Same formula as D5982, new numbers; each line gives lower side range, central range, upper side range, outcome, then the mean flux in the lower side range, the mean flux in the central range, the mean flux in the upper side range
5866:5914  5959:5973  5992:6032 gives -0.9 angstrom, 3.6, 3.99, 3.84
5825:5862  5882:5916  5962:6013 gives 4.1 angstrom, 3.93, 3.45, 3.91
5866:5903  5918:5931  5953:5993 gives -0.3 angstrom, 3.54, 3.75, 3.86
